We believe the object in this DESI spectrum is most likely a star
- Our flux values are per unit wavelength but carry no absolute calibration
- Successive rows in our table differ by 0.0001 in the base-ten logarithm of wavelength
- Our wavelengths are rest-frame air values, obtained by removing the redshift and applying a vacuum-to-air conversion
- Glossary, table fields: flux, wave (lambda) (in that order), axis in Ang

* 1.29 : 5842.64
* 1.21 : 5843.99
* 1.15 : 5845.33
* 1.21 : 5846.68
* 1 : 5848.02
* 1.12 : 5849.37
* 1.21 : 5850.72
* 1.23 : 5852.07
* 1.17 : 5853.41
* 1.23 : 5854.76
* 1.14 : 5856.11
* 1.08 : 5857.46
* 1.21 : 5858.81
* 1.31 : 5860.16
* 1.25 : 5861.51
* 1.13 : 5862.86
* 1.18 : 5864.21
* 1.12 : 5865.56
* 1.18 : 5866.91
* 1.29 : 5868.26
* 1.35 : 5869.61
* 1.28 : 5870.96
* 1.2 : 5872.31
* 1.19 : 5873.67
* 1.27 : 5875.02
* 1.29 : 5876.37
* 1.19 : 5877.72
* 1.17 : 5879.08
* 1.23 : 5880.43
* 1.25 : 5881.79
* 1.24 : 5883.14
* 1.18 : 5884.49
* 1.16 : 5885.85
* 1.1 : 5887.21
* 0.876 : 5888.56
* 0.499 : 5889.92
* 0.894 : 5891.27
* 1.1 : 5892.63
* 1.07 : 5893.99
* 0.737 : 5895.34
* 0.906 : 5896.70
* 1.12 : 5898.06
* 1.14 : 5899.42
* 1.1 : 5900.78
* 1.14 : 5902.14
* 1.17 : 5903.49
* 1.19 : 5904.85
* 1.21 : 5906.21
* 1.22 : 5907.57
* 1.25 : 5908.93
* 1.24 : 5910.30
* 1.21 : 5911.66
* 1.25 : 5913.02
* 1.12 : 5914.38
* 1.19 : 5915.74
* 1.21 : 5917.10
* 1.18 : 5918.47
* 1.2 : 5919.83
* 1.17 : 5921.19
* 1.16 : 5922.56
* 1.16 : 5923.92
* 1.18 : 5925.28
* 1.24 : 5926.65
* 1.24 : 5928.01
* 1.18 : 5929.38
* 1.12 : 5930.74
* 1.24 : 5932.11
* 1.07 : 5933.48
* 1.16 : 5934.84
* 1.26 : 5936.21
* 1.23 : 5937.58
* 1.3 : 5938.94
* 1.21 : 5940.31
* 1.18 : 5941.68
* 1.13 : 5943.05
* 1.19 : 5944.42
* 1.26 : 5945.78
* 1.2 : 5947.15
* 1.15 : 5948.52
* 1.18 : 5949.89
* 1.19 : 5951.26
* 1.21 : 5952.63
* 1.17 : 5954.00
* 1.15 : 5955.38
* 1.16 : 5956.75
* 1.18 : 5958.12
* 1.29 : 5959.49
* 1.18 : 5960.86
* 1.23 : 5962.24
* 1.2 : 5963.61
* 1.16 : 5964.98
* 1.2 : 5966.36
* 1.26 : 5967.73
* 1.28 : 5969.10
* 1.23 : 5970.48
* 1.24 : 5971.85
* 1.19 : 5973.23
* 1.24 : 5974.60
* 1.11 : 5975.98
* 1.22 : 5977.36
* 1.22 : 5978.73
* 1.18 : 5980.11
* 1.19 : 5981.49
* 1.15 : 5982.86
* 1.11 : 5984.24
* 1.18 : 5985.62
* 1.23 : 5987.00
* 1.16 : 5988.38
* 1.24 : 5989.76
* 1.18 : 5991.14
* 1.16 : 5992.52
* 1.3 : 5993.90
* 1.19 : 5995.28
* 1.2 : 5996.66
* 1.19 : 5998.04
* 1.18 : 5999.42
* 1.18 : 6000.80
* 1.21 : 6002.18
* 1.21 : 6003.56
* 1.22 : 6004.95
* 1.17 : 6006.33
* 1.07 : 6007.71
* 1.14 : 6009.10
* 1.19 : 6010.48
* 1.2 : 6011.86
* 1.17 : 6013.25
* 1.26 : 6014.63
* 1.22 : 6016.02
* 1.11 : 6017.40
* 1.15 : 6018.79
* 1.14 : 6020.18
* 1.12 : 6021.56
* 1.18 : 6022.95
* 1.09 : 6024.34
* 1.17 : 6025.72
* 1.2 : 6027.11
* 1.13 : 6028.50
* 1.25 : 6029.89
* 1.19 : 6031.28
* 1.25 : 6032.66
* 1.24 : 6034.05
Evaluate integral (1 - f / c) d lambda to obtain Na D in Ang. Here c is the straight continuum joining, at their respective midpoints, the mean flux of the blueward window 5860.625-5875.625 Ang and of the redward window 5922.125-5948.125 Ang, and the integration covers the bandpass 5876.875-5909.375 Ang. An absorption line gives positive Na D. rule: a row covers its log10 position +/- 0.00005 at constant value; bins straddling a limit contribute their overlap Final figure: 3.3 Ang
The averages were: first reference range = 1.22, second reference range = 1.2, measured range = 1.09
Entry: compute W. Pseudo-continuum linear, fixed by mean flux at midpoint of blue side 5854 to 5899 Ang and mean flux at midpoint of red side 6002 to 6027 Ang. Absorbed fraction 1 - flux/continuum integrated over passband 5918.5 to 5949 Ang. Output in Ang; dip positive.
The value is -1.2 Ang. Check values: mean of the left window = 1.13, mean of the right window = 1.17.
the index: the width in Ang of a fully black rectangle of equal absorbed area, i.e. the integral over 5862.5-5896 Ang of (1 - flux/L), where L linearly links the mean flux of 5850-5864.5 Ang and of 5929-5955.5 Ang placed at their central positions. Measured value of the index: 1.9 Ang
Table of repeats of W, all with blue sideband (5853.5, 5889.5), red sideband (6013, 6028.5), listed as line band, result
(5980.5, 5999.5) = -0.4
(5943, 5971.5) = -0.7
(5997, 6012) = -0.2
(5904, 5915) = -0.3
